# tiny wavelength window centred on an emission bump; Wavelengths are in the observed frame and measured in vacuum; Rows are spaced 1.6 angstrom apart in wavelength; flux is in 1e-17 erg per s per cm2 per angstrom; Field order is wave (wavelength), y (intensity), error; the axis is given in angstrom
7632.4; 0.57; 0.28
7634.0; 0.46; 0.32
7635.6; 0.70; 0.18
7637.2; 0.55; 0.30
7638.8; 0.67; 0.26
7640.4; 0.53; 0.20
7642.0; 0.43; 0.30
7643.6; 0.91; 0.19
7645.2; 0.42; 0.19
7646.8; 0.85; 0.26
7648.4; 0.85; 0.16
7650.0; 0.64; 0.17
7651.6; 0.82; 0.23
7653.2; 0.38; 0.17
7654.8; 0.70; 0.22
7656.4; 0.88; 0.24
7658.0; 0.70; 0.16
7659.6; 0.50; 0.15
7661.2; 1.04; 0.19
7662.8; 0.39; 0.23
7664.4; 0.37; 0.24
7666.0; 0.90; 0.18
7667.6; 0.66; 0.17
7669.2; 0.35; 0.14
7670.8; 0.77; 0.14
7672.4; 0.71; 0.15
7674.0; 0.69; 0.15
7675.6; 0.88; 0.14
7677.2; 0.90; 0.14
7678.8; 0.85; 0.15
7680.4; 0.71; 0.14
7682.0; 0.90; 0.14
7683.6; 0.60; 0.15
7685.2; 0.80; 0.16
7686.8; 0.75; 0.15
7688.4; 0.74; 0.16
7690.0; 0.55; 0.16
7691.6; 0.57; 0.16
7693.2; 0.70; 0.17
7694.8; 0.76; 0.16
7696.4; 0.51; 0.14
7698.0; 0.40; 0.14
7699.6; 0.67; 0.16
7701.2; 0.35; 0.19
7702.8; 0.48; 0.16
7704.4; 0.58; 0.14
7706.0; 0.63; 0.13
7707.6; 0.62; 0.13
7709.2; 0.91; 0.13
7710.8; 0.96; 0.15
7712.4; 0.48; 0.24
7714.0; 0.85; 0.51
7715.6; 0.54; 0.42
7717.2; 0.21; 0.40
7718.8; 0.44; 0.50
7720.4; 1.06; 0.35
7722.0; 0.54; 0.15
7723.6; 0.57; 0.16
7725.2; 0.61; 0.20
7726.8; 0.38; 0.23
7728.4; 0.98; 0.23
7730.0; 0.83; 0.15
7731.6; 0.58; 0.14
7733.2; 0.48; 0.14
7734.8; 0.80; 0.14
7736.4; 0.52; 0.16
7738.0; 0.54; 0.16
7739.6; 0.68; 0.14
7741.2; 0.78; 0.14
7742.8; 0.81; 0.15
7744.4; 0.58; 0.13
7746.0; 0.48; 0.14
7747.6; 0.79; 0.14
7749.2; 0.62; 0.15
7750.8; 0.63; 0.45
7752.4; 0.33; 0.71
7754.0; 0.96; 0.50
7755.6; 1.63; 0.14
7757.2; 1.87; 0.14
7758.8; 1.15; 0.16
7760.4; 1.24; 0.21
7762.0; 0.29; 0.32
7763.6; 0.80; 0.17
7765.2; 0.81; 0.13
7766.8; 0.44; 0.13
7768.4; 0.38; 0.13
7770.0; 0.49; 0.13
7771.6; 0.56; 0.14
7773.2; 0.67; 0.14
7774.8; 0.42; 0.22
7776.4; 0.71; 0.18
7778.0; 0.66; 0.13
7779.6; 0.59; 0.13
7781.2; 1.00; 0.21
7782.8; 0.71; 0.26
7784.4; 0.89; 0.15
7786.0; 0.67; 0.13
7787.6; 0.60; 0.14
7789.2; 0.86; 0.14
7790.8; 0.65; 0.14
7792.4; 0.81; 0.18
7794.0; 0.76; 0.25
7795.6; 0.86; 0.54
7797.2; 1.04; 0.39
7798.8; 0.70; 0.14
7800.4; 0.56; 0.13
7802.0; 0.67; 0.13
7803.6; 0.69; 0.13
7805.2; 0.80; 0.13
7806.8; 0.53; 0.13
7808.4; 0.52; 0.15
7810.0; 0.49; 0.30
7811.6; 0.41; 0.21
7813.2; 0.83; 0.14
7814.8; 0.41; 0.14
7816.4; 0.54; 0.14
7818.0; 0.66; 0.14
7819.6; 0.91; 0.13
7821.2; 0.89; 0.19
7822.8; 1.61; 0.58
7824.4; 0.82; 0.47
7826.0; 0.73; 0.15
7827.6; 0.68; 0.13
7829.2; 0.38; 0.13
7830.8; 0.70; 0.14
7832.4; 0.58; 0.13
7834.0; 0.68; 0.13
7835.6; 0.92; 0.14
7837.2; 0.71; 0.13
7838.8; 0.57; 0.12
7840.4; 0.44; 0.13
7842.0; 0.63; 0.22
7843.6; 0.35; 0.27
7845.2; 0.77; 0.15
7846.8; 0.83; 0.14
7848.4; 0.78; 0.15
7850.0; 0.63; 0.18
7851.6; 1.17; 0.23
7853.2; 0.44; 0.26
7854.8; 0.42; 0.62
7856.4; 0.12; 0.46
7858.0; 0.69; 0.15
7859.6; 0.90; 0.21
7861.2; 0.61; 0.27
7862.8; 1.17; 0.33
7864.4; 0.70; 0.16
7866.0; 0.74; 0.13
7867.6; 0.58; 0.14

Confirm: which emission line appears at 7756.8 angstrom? H-gamma 4340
